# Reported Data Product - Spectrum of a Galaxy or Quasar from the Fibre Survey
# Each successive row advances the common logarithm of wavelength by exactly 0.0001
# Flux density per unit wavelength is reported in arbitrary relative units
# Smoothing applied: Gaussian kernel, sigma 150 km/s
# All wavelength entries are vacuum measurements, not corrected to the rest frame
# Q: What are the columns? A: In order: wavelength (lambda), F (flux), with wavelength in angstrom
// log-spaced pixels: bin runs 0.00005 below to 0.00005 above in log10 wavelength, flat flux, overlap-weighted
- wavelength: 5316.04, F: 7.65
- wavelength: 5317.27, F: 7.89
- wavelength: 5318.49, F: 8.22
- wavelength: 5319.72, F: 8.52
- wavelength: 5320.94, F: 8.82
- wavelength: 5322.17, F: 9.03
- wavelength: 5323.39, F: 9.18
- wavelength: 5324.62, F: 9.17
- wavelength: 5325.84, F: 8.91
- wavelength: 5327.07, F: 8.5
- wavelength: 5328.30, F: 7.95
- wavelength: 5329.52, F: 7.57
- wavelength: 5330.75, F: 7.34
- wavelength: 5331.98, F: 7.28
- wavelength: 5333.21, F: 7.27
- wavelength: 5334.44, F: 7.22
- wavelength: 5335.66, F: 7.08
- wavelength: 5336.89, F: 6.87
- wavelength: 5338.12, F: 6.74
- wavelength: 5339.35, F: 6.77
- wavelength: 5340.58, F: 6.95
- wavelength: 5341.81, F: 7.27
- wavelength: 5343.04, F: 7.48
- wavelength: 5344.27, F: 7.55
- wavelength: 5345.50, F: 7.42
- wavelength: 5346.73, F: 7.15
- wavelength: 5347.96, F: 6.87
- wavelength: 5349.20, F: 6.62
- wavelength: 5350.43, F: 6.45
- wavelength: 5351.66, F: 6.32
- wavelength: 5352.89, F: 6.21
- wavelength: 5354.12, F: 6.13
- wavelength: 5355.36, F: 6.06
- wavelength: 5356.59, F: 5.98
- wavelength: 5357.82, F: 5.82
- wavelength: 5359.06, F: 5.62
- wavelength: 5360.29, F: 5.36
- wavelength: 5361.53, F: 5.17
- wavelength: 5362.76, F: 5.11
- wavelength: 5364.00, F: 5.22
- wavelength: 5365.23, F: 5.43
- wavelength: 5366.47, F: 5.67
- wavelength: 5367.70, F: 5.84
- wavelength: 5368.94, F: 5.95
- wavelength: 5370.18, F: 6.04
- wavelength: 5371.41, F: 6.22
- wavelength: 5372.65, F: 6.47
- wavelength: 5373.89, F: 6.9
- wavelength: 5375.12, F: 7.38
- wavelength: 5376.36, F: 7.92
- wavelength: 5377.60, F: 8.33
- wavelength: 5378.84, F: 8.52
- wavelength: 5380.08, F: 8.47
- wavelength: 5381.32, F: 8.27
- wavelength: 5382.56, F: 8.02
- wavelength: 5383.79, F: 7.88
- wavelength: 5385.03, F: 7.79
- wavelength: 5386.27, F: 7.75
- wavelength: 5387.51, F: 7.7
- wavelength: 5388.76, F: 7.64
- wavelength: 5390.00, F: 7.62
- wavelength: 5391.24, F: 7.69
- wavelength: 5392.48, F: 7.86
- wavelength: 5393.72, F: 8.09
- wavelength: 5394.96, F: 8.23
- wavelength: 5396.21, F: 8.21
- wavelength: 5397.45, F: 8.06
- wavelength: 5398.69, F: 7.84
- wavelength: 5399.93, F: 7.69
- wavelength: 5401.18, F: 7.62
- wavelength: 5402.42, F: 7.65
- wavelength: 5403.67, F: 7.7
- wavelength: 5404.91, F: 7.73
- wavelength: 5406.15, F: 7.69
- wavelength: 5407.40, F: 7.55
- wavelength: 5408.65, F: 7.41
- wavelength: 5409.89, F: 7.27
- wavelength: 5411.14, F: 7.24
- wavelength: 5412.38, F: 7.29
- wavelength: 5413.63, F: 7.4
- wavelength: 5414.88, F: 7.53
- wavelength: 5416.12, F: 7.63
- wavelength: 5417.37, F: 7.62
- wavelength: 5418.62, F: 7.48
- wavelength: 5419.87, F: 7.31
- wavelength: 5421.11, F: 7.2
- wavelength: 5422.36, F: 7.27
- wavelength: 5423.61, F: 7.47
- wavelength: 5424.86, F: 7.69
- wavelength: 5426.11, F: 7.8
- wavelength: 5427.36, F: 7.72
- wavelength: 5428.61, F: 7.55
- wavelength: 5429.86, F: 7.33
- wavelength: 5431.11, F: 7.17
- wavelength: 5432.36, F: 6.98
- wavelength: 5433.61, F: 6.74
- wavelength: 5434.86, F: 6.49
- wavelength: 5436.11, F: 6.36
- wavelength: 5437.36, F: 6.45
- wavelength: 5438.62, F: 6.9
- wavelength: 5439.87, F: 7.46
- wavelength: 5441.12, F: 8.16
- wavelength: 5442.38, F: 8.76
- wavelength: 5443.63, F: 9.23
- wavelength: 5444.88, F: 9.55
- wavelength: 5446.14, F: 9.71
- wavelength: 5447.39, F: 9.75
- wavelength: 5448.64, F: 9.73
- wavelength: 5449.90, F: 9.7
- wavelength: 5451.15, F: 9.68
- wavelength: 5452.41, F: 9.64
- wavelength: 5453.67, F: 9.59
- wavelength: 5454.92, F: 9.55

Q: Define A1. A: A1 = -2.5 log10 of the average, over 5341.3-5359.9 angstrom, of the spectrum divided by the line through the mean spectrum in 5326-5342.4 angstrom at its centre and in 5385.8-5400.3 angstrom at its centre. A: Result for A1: 0.14 mag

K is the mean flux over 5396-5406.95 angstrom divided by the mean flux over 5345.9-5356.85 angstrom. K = 1.21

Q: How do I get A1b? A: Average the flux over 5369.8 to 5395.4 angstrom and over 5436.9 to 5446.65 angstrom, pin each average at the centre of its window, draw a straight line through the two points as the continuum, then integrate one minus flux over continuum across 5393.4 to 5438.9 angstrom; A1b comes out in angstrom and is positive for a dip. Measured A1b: 3.2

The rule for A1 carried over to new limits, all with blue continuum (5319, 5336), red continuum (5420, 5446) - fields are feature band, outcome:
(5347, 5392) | 0.17 mag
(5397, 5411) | 0.01 mag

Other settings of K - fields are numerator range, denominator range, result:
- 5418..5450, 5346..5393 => 1.15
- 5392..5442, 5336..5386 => 1.11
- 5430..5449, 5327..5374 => 1.21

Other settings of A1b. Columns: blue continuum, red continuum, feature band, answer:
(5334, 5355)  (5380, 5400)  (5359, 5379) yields 3.2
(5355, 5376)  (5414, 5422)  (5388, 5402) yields -2.2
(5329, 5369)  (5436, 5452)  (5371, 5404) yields -1.8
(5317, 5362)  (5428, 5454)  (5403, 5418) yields 0.8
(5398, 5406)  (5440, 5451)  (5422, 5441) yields 3.4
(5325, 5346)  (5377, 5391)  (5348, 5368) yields 4.8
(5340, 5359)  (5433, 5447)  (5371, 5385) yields -1.3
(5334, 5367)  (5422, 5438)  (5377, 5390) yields -2.5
